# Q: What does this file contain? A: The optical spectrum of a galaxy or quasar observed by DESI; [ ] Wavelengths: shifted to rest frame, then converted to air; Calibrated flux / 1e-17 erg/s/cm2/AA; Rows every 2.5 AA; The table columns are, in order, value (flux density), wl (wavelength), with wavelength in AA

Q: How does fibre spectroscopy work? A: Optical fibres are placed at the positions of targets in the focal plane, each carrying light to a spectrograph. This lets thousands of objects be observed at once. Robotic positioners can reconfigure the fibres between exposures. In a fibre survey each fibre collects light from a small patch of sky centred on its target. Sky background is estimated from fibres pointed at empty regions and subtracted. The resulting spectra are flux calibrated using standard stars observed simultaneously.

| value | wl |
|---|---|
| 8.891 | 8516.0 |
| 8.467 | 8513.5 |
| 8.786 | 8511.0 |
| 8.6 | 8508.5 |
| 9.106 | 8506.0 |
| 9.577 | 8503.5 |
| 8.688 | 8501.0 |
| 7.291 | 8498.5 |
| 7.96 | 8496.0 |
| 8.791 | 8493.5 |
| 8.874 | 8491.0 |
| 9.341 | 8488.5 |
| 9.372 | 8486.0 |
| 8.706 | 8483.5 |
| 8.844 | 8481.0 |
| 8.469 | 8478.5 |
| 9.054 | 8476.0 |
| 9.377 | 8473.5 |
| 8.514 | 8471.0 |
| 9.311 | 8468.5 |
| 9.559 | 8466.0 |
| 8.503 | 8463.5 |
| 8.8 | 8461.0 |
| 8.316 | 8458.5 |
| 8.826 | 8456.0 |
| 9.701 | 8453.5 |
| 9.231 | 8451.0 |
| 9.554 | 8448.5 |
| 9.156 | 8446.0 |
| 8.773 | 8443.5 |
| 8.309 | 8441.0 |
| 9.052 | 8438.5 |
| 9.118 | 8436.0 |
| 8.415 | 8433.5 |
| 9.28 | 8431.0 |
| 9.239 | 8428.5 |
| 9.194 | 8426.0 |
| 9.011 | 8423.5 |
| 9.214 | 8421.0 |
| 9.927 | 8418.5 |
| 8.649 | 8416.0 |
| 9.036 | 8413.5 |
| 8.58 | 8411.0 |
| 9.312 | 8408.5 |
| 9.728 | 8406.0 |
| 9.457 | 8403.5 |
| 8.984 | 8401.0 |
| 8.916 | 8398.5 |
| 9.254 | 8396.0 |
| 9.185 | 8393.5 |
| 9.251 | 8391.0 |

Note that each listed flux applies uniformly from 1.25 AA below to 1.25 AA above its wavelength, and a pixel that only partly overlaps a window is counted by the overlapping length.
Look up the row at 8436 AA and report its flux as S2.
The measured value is 9.118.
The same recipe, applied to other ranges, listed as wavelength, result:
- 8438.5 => 9.052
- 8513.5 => 8.467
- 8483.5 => 8.706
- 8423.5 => 9.011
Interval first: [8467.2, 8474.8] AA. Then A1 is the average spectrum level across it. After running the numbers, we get 9.07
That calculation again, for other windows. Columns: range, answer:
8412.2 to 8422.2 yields 9.2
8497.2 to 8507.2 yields 8.66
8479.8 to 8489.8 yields 9.07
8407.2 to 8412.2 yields 8.96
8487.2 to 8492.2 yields 9.11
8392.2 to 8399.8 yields 9.12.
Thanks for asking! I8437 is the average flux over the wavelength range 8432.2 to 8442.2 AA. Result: 8.73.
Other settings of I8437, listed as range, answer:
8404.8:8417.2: 9.06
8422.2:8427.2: 9.1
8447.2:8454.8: 9.49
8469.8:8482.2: 8.85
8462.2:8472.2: 8.97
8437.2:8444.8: 8.72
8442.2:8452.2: 9.17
